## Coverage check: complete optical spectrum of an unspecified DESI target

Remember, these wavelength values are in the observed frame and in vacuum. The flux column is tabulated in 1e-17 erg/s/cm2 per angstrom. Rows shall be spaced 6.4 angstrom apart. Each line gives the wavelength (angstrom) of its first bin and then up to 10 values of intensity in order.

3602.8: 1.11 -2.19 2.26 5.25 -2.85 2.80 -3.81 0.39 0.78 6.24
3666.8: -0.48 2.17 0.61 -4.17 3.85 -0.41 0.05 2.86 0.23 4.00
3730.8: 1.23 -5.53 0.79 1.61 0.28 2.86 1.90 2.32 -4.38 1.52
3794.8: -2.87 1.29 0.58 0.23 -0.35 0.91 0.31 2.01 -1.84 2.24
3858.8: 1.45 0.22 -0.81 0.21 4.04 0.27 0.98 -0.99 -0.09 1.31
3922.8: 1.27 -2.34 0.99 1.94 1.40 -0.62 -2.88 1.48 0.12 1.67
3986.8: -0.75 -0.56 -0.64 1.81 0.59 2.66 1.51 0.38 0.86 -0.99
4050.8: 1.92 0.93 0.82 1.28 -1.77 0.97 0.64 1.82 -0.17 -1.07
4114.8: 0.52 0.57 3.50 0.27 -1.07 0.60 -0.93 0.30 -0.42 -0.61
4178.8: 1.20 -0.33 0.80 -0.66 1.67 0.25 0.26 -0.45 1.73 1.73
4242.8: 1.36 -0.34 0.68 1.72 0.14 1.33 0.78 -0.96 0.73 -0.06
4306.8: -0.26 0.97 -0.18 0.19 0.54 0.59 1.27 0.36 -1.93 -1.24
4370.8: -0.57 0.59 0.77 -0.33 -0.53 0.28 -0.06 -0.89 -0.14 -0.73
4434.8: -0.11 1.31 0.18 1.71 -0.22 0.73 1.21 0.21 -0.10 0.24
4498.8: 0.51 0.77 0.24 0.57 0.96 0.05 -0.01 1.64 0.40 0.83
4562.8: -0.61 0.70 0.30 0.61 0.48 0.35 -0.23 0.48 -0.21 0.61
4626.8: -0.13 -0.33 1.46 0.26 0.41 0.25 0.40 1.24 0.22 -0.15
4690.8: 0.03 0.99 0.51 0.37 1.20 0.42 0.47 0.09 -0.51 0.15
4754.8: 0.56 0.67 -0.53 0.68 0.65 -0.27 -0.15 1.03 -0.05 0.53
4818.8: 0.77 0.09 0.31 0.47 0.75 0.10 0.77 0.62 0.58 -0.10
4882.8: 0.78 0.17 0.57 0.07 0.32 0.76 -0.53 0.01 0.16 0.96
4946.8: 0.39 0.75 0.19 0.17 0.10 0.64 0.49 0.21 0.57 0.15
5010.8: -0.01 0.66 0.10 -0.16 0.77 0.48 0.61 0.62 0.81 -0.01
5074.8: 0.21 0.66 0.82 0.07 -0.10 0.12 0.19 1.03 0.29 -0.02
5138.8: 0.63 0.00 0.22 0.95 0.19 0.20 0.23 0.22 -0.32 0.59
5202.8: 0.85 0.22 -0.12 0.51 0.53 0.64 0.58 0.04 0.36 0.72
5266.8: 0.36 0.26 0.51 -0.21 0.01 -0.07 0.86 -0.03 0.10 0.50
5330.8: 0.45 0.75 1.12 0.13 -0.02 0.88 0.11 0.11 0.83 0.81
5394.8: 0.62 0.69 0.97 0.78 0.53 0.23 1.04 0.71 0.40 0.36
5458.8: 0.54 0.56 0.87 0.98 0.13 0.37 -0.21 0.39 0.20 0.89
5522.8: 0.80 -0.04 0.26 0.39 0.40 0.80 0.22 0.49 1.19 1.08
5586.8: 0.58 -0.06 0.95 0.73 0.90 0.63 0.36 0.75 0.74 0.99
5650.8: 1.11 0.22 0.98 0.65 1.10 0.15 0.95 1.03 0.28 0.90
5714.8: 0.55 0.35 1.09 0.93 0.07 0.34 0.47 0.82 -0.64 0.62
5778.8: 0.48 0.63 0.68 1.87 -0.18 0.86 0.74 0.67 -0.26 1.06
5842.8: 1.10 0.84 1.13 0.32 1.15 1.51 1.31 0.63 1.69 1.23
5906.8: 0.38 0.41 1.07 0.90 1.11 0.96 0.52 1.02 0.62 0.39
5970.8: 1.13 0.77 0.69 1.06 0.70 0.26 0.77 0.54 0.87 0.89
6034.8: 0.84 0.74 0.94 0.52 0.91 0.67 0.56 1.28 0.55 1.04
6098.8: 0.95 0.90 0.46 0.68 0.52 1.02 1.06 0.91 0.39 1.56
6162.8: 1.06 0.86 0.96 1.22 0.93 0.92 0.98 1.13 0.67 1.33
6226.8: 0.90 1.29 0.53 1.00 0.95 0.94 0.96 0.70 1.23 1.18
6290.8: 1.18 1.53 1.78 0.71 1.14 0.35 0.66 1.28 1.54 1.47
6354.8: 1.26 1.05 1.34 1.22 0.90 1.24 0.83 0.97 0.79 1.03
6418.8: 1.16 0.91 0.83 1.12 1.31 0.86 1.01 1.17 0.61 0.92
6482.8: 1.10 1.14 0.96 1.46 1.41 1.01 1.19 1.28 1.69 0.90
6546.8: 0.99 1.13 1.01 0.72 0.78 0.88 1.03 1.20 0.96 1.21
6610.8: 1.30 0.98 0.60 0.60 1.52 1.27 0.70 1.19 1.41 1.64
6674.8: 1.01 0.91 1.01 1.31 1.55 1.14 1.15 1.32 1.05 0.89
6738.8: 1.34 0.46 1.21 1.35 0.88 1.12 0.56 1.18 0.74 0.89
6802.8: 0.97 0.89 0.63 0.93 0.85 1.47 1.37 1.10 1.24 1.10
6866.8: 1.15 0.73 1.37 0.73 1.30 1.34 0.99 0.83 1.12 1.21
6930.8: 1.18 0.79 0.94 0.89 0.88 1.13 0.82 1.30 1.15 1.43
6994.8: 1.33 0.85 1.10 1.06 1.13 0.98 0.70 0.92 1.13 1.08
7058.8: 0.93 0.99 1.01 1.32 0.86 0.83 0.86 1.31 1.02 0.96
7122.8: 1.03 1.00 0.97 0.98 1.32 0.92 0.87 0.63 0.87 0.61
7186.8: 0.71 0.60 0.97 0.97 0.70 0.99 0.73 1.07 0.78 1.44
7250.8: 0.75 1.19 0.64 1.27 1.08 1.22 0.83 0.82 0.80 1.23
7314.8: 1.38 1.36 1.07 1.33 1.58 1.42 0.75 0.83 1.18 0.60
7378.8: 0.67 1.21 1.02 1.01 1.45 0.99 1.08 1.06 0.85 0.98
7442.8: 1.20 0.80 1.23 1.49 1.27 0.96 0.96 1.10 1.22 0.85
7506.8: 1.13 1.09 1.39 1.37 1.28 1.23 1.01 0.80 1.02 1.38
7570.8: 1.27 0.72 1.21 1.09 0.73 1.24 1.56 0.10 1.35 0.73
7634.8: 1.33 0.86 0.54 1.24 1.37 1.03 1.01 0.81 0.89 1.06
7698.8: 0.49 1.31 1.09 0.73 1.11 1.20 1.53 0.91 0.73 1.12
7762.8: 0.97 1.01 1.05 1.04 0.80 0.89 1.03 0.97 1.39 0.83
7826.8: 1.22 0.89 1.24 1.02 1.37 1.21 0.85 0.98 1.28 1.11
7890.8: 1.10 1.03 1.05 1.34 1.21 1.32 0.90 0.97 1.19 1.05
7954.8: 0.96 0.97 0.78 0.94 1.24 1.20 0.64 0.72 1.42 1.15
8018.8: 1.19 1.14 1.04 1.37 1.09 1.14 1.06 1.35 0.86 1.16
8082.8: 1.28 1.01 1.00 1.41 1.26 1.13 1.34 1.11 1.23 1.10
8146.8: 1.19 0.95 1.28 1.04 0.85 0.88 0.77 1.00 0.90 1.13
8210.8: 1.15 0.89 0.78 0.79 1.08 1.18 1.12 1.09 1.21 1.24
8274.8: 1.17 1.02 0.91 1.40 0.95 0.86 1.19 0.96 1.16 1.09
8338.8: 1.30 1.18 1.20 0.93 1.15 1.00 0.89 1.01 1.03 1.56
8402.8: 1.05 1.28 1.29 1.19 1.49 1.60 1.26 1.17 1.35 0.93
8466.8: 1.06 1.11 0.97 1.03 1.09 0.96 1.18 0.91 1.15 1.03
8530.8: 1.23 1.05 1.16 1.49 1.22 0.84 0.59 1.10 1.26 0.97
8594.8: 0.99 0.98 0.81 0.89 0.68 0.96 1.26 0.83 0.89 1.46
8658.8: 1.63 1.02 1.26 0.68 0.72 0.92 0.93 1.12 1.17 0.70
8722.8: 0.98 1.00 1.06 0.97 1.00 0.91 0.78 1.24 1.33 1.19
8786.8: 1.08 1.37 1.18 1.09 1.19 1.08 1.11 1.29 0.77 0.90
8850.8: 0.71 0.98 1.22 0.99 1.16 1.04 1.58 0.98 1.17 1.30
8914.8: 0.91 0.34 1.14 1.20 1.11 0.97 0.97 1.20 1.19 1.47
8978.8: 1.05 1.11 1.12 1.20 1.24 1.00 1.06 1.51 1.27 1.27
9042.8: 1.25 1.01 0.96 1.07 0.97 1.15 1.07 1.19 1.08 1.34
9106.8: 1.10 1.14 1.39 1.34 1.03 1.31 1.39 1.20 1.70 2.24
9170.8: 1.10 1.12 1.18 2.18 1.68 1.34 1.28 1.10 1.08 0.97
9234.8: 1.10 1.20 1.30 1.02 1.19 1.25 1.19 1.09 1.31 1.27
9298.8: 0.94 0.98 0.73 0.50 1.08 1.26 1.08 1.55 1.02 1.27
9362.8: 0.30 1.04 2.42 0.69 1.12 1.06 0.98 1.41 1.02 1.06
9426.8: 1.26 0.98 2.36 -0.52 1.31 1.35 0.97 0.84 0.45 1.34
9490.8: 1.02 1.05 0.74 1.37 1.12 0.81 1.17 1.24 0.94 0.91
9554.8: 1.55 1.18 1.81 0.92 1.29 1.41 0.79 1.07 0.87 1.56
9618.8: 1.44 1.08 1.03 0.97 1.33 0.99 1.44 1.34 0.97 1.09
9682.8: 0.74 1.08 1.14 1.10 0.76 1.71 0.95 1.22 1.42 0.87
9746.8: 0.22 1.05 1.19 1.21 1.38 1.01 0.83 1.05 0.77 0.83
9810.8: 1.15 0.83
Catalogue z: 0.396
